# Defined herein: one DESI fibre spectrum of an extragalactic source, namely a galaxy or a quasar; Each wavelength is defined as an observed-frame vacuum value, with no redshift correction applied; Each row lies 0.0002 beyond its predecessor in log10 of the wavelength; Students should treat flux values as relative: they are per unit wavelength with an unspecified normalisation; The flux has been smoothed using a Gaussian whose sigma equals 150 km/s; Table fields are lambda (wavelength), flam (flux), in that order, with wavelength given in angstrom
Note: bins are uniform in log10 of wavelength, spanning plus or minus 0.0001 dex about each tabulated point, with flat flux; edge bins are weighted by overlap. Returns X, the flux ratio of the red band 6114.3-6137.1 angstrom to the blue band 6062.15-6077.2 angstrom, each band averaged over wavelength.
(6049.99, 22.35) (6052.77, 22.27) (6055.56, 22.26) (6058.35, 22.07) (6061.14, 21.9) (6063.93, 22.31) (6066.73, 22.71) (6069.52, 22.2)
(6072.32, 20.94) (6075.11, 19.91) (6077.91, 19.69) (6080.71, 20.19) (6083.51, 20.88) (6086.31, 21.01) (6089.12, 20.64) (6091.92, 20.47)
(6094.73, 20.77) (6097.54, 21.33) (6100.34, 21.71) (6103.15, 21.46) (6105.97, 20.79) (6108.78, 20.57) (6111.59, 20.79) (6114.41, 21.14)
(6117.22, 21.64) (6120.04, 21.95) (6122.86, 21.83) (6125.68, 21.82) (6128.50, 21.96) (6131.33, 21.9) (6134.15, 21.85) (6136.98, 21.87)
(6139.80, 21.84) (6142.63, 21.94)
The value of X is 1.01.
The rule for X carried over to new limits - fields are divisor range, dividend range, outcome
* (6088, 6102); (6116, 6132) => 1.04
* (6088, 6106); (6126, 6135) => 1.04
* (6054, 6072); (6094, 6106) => 0.96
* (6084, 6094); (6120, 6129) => 1.06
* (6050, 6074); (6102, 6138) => 0.97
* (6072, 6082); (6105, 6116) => 1.04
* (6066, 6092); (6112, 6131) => 1.04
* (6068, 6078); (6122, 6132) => 1.05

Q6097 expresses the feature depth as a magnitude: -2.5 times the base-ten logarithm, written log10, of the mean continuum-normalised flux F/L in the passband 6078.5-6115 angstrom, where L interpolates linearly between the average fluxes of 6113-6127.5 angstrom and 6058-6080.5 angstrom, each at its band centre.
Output 0.03 mag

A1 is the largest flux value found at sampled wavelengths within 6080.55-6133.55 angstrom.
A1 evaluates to 21.96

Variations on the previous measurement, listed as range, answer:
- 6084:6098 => 21.33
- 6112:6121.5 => 21.95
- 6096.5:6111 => 21.71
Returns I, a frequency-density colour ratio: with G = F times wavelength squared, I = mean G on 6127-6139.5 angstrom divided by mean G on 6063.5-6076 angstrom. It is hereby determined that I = 1.03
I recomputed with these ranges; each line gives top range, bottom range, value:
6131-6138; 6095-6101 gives 1.04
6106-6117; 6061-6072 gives 0.96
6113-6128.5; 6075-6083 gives 1.10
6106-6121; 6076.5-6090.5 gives 1.04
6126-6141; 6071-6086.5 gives 1.09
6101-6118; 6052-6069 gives 0.96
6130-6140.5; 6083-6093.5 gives 1.07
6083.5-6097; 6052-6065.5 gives 0.95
